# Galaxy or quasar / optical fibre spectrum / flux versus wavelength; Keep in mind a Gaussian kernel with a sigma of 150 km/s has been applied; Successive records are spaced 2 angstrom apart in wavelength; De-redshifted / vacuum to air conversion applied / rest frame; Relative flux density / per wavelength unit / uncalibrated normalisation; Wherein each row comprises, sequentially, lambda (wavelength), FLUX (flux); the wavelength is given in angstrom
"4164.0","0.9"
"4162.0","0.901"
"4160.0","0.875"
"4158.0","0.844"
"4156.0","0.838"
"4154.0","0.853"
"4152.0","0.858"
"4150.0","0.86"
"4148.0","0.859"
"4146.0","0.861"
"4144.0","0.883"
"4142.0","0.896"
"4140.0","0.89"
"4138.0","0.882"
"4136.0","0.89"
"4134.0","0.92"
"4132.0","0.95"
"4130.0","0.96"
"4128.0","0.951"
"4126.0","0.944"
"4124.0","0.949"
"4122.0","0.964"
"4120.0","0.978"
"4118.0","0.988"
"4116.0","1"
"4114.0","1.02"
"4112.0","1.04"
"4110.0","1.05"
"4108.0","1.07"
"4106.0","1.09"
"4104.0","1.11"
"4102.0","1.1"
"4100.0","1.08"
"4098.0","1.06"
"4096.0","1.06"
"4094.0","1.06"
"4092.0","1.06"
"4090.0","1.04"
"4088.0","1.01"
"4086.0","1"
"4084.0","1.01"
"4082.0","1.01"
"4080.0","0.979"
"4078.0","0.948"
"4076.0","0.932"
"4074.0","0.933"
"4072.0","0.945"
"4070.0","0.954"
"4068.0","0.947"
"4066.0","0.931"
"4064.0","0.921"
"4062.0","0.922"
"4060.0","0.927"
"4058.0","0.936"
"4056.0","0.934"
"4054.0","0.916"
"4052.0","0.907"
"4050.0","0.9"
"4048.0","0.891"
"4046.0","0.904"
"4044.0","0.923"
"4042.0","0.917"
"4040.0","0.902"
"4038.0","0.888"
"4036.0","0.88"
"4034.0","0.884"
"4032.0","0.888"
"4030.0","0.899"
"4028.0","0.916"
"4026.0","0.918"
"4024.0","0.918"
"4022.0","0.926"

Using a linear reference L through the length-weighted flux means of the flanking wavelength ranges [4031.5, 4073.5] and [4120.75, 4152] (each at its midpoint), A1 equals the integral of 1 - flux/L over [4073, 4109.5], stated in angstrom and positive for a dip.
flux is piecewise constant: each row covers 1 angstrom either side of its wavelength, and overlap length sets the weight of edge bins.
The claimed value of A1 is -4.7 angstrom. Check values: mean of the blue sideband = 0.916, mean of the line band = 1.03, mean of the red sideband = 0.909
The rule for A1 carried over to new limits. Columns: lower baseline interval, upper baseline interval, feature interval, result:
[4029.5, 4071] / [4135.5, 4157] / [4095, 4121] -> -4.8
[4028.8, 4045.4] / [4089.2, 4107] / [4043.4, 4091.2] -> 1.8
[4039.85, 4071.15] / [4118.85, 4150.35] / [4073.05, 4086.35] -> -0.8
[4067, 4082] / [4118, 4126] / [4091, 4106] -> -1.9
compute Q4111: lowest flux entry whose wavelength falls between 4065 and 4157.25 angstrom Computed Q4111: 0.838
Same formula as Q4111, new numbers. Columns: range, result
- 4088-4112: 1.01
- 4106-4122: 0.964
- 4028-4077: 0.88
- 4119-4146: 0.861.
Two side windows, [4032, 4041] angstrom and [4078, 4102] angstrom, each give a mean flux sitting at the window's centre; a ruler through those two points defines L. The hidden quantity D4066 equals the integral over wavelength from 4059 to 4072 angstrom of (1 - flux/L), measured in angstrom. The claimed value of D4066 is 0.4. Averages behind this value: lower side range 0.888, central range 0.935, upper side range 1.03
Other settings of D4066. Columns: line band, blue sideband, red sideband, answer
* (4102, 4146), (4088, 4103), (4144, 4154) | -0.8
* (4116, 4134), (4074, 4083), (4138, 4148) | -1.1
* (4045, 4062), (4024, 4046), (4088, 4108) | 0.7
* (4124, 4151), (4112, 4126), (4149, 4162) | 0.5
